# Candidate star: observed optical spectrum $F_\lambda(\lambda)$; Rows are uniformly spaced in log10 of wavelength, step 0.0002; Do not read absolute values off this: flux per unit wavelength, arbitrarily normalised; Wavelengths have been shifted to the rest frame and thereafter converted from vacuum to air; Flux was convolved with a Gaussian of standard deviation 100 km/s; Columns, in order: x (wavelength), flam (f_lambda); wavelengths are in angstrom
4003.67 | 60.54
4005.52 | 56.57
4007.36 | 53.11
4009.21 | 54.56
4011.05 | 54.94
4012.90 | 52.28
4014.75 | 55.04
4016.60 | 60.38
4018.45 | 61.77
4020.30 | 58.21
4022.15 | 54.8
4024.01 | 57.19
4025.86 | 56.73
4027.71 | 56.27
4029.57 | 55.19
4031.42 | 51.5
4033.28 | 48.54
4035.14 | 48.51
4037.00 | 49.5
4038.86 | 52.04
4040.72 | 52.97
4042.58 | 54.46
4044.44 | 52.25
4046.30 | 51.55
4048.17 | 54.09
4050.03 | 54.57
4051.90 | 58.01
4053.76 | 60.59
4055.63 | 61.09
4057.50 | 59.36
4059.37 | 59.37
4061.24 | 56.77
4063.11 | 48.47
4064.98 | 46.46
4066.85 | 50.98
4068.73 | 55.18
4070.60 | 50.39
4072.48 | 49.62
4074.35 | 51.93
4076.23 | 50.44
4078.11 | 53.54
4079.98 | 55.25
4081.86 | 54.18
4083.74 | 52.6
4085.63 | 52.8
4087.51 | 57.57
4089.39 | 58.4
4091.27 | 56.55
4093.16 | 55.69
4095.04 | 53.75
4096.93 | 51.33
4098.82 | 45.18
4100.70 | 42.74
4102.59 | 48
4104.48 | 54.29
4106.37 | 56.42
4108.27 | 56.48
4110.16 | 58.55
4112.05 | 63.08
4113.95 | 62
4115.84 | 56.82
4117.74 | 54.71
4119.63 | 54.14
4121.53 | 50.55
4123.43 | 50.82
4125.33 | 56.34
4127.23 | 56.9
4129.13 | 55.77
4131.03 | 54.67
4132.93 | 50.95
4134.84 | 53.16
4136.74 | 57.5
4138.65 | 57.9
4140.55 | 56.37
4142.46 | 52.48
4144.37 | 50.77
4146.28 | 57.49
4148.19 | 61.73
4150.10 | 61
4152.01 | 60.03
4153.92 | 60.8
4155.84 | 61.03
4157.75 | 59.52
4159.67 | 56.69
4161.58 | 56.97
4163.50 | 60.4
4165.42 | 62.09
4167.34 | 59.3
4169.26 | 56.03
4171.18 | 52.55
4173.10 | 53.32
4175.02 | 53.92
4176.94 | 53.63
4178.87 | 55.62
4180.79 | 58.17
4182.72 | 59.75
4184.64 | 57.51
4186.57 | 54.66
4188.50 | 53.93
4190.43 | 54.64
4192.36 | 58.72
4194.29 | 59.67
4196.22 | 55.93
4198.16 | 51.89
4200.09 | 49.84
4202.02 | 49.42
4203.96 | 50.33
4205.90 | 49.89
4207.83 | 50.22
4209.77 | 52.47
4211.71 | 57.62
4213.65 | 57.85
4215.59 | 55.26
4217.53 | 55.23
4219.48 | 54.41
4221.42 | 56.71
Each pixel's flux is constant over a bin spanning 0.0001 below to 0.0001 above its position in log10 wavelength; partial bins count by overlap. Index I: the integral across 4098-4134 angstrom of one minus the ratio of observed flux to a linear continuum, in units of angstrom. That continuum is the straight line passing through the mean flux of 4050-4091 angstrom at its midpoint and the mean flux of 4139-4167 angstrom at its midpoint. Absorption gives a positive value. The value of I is 1.6 angstrom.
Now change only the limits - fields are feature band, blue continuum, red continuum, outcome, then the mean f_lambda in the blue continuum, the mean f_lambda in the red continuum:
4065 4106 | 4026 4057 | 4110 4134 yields 1.9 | 54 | 55.7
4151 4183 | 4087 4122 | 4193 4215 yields -2.3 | 54.6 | 53.3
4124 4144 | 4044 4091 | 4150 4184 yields 0.6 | 54.3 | 57.7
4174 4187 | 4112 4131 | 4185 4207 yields -0.5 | 55.7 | 53.6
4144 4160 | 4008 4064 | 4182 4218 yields -1.3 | 55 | 54.4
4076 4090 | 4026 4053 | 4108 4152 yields 0.0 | 53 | 56.2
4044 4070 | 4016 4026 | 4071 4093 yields 0.4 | 58.2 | 53.9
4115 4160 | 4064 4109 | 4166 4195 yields -1.4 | 52.5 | 56.1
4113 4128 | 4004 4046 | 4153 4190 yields 0.2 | 54.4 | 57.1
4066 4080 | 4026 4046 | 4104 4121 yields 0.7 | 52.3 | 57.3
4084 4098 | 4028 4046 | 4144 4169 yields 0.0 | 51.8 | 59.2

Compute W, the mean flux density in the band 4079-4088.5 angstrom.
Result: 54.5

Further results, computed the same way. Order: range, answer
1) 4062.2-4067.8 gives 48.6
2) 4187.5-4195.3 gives 56.7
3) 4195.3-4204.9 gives 51.4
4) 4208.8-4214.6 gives 56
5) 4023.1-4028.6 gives 56.8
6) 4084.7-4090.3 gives 56.3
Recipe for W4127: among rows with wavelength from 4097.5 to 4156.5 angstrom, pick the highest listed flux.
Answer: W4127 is 63.08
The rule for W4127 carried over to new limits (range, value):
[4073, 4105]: 58.4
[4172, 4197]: 59.75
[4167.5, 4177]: 56.03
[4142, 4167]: 62.09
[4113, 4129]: 62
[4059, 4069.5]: 59.37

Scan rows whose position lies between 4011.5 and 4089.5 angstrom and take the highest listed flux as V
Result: 61.77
